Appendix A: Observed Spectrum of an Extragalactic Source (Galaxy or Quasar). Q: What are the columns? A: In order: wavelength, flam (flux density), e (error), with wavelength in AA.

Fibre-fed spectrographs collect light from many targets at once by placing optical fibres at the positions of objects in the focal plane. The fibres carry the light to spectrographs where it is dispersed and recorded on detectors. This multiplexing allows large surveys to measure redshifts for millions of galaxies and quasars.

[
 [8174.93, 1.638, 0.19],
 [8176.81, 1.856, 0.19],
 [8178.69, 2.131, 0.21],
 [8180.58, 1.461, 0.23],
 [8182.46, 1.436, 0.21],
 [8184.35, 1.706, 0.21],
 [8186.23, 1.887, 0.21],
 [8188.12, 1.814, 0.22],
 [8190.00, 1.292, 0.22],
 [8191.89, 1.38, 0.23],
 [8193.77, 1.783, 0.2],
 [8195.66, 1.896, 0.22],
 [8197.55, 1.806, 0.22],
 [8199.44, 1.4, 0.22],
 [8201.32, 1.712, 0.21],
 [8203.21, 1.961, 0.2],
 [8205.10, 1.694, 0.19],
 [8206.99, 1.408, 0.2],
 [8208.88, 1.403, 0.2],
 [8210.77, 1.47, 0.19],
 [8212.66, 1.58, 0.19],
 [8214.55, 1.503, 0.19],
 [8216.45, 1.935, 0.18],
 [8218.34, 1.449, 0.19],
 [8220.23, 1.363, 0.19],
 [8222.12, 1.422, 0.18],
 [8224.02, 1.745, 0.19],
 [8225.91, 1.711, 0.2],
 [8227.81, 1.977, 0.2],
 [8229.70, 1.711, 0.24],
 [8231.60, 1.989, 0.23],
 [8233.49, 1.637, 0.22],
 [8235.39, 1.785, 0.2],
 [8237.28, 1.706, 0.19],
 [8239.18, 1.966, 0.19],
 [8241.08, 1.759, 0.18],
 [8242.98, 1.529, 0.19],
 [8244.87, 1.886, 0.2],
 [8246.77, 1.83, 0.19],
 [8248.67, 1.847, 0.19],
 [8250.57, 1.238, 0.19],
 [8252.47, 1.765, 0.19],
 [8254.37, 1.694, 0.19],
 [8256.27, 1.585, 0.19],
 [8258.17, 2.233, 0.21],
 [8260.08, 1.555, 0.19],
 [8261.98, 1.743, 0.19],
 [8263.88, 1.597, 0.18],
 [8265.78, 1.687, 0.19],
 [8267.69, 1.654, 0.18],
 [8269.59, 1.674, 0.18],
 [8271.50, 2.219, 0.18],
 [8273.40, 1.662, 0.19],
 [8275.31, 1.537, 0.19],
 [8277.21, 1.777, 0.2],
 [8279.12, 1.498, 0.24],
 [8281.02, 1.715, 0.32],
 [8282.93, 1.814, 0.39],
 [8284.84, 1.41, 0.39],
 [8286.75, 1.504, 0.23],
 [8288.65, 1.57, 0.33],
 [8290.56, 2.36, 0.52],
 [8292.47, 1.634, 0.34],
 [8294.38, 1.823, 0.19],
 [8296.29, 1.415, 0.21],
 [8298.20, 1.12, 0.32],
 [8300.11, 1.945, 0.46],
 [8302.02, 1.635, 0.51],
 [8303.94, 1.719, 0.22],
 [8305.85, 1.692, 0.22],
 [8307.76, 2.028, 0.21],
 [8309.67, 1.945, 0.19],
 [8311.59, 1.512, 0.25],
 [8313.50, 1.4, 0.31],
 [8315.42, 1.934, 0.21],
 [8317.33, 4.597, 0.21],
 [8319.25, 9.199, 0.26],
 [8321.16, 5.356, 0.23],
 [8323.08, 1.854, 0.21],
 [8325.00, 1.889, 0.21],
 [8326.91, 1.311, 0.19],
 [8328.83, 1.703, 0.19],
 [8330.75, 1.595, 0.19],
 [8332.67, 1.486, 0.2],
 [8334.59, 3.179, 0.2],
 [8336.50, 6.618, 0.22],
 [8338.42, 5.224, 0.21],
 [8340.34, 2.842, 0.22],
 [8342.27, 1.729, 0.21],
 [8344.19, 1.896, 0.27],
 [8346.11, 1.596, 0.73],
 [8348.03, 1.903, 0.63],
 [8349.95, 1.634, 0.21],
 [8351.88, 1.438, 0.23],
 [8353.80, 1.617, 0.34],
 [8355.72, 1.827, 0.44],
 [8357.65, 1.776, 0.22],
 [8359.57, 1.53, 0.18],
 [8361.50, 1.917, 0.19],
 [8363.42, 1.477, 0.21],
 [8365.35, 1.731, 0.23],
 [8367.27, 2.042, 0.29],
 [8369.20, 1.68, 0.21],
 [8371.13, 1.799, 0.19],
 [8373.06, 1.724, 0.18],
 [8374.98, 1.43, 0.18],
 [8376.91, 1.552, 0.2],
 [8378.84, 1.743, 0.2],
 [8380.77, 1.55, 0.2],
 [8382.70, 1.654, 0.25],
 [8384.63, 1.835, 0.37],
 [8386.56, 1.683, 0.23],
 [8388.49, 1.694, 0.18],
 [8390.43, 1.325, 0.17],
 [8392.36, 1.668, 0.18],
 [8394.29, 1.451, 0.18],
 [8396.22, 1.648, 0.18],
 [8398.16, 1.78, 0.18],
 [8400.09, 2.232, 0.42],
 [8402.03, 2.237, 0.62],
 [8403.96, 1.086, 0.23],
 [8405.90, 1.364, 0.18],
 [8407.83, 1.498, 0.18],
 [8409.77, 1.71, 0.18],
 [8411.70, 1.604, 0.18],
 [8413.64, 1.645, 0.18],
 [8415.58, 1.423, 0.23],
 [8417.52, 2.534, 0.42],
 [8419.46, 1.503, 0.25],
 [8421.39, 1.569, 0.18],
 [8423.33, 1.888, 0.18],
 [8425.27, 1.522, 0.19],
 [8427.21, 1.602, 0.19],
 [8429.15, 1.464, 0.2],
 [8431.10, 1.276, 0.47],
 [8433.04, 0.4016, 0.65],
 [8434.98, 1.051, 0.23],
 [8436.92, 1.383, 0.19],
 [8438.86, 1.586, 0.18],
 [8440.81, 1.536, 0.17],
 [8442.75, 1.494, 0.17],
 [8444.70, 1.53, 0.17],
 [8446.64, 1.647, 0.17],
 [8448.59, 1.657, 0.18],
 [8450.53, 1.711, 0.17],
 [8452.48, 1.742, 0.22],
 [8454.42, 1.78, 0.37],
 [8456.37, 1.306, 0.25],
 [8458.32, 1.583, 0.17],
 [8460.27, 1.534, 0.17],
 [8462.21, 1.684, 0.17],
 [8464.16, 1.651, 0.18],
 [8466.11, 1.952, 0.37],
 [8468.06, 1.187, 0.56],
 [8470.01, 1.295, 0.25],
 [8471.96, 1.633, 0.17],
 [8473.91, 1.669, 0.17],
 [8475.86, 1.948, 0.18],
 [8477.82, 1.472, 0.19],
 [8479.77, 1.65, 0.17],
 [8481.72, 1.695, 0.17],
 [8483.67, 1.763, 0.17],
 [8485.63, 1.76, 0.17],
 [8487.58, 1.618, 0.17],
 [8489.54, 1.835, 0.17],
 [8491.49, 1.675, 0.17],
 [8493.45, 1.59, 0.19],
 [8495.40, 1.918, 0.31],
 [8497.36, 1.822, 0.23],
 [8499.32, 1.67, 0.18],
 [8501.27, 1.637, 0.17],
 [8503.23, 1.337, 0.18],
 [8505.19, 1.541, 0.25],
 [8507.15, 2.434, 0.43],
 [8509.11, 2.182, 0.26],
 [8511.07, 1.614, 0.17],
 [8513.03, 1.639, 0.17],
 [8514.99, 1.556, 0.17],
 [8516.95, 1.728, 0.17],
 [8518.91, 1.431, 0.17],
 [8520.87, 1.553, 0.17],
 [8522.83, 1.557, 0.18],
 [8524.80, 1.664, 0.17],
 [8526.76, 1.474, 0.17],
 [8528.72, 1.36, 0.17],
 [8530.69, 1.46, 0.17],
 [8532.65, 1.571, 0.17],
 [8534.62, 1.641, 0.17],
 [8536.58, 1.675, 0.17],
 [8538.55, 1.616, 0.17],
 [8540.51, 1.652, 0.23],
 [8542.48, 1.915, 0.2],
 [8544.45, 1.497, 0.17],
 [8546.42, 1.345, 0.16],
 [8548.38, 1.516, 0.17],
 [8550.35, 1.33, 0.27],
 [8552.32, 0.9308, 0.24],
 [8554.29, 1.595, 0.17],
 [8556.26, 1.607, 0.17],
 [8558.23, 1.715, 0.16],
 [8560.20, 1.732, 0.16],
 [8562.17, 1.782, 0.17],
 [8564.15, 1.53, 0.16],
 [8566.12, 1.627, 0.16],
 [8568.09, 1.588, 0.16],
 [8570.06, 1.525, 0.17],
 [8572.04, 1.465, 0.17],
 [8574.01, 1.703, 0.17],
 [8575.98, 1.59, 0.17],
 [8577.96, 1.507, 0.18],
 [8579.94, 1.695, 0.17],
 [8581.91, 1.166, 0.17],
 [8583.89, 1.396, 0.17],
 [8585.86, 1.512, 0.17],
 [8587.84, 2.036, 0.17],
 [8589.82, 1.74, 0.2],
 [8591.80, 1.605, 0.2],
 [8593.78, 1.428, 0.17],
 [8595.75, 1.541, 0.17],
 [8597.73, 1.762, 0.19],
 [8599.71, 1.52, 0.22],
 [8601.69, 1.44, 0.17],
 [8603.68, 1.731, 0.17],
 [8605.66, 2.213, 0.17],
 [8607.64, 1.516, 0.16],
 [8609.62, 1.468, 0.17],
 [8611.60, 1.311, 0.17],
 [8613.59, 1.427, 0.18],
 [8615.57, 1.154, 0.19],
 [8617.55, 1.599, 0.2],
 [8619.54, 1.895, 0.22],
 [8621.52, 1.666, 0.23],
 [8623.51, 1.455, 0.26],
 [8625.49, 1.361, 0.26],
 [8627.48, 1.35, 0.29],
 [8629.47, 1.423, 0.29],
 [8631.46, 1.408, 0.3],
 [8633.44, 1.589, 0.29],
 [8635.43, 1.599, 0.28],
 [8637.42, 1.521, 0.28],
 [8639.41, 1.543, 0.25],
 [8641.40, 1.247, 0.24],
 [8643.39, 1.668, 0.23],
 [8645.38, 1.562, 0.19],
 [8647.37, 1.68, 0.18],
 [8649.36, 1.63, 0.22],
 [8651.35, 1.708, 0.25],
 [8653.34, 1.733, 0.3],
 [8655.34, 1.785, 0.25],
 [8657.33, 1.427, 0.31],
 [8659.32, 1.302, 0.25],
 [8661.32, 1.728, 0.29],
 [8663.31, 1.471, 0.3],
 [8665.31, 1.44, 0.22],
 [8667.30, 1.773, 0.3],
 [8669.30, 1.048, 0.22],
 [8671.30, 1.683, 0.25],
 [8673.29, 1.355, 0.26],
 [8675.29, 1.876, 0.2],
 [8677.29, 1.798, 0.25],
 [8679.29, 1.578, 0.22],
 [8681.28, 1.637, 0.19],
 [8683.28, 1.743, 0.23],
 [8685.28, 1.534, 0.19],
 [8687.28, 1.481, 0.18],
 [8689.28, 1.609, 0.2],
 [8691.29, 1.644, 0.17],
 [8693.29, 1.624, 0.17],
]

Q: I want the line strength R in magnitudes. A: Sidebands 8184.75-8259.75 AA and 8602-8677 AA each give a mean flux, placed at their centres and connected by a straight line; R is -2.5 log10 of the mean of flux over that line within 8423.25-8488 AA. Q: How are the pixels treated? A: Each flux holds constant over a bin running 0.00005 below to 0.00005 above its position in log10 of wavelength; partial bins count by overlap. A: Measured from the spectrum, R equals 0.045 mag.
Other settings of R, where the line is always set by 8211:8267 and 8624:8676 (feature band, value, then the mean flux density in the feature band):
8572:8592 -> -0.02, 1.59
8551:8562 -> 0.03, 1.53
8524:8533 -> 0.06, 1.5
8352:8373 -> -0.05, 1.73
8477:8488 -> -0.04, 1.67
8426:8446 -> 0.21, 1.34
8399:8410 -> -0.04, 1.69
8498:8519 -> -0.08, 1.72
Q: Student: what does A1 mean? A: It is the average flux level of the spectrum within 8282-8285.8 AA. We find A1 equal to 1.61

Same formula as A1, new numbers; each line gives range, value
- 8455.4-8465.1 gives 1.55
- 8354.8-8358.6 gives 1.8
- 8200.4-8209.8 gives 1.64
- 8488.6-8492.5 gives 1.75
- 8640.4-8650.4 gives 1.56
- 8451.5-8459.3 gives 1.6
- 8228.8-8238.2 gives 1.77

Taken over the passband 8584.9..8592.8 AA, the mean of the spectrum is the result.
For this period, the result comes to 1.72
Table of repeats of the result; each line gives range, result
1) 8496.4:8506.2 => 1.6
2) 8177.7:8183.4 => 1.68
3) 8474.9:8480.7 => 1.69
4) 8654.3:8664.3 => 1.54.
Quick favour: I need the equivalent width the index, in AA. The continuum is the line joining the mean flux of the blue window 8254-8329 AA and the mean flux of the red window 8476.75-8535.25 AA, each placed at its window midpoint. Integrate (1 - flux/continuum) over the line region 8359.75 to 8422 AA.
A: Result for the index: 6.5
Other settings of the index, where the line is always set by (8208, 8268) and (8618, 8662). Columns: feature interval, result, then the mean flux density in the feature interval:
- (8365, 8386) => -0.8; 1.7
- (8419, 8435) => 2.4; 1.38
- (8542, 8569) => 0.7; 1.54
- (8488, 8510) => -2.4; 1.78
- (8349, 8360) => 0.0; 1.64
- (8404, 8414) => 0.7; 1.52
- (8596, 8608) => -1.0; 1.7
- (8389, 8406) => -0.2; 1.66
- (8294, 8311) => -0.3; 1.69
